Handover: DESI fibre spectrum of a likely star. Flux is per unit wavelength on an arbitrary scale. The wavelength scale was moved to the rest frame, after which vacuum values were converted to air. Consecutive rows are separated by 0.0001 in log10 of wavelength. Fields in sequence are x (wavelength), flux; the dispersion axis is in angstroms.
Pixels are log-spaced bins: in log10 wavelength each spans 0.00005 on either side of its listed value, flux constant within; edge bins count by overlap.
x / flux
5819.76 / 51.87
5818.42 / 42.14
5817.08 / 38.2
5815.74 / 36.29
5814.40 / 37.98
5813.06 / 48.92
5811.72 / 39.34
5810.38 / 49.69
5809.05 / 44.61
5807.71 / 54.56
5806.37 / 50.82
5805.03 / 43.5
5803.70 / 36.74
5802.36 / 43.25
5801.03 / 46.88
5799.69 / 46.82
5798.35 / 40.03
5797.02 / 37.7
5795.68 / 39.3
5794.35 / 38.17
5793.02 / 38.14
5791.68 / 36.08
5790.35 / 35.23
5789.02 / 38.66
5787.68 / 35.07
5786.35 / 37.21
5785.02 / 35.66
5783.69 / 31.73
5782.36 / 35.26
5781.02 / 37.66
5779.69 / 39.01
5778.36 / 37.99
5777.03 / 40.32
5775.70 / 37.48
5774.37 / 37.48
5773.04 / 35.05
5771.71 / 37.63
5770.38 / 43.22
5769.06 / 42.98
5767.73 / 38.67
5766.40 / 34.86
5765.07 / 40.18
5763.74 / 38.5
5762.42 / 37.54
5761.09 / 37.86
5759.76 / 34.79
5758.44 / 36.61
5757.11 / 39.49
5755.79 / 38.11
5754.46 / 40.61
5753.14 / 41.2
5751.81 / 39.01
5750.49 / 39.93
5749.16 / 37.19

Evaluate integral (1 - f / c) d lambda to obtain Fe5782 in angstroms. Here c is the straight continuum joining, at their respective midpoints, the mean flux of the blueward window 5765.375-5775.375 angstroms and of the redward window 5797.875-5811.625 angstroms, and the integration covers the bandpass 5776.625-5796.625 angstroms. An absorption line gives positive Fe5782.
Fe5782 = 2.3 angstroms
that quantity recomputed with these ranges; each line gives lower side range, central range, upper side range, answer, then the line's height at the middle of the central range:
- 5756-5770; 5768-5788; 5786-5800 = 0.3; 38.2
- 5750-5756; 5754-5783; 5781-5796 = 0.1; 38.4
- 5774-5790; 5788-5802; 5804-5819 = 0.1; 40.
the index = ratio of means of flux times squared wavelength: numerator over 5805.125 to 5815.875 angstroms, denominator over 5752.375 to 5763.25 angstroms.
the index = 1.21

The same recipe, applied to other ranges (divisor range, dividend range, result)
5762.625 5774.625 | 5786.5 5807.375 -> 1.06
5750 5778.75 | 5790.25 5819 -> 1.11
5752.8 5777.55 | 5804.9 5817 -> 1.18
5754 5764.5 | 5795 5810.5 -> 1.19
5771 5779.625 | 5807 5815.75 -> 1.21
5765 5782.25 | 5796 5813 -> 1.17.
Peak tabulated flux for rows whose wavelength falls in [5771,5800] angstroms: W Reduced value 46.82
